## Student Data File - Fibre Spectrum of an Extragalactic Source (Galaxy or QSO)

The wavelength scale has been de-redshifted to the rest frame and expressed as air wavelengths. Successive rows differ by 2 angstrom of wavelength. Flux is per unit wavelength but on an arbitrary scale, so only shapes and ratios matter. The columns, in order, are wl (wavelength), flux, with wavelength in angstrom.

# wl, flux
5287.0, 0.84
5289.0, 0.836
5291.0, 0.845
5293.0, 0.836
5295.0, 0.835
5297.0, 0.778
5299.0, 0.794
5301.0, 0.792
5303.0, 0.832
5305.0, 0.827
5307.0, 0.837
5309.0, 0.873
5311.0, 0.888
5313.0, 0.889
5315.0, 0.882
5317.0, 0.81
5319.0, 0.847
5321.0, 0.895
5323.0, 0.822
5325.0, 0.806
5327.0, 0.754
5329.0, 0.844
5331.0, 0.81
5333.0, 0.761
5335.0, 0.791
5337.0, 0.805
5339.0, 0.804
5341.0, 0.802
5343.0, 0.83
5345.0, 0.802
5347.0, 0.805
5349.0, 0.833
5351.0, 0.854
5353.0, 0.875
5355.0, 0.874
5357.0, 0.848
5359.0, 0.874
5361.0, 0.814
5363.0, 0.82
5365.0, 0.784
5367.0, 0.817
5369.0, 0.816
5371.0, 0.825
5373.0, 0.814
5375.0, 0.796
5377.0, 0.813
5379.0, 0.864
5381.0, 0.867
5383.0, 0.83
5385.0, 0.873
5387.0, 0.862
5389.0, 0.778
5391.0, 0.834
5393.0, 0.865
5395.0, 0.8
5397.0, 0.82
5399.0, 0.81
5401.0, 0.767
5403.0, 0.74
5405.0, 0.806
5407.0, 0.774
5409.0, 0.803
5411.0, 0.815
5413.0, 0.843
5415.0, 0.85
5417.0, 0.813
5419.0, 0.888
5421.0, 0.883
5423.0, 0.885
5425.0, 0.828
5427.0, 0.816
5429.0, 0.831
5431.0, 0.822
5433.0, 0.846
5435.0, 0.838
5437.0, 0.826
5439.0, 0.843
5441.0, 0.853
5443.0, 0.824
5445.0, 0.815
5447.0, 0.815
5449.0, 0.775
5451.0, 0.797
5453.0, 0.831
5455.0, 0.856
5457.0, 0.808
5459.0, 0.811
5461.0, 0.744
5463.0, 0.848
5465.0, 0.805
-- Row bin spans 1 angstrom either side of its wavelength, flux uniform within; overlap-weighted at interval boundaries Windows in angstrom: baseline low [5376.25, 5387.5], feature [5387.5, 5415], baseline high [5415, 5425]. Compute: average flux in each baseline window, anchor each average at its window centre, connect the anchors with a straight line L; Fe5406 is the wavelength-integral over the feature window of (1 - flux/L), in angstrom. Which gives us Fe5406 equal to 1.6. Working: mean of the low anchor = 0.852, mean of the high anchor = 0.862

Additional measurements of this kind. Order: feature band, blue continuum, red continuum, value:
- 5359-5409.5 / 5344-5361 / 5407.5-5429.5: 1.50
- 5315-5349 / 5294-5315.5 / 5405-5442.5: 0.93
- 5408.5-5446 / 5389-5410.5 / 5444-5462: -1.63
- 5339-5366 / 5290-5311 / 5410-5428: 0.17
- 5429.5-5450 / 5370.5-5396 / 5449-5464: -0.25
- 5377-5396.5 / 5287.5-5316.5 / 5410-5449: -0.05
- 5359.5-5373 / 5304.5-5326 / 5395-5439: 0.38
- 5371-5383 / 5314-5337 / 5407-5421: -0.03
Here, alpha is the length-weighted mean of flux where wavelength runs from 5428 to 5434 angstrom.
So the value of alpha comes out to 0.833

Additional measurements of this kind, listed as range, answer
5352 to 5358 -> 0.866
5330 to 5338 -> 0.792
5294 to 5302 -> 0.8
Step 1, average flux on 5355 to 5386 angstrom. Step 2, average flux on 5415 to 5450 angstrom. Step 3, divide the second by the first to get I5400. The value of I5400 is 1.0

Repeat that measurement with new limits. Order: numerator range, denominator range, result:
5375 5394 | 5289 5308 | 1.02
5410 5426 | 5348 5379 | 1.02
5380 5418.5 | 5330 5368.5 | 1.00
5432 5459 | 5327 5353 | 1.02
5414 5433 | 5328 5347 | 1.05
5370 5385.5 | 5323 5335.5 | 1.05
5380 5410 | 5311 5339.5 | 0.99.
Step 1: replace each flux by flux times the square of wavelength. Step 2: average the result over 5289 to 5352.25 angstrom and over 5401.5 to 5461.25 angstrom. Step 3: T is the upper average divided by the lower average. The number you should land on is 1.04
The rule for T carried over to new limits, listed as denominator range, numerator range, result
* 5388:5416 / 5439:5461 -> 1.03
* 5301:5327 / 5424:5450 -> 1.02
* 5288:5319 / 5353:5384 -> 1.02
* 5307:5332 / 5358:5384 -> 1.00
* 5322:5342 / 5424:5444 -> 1.08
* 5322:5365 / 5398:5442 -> 1.04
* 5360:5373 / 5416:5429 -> 1.07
